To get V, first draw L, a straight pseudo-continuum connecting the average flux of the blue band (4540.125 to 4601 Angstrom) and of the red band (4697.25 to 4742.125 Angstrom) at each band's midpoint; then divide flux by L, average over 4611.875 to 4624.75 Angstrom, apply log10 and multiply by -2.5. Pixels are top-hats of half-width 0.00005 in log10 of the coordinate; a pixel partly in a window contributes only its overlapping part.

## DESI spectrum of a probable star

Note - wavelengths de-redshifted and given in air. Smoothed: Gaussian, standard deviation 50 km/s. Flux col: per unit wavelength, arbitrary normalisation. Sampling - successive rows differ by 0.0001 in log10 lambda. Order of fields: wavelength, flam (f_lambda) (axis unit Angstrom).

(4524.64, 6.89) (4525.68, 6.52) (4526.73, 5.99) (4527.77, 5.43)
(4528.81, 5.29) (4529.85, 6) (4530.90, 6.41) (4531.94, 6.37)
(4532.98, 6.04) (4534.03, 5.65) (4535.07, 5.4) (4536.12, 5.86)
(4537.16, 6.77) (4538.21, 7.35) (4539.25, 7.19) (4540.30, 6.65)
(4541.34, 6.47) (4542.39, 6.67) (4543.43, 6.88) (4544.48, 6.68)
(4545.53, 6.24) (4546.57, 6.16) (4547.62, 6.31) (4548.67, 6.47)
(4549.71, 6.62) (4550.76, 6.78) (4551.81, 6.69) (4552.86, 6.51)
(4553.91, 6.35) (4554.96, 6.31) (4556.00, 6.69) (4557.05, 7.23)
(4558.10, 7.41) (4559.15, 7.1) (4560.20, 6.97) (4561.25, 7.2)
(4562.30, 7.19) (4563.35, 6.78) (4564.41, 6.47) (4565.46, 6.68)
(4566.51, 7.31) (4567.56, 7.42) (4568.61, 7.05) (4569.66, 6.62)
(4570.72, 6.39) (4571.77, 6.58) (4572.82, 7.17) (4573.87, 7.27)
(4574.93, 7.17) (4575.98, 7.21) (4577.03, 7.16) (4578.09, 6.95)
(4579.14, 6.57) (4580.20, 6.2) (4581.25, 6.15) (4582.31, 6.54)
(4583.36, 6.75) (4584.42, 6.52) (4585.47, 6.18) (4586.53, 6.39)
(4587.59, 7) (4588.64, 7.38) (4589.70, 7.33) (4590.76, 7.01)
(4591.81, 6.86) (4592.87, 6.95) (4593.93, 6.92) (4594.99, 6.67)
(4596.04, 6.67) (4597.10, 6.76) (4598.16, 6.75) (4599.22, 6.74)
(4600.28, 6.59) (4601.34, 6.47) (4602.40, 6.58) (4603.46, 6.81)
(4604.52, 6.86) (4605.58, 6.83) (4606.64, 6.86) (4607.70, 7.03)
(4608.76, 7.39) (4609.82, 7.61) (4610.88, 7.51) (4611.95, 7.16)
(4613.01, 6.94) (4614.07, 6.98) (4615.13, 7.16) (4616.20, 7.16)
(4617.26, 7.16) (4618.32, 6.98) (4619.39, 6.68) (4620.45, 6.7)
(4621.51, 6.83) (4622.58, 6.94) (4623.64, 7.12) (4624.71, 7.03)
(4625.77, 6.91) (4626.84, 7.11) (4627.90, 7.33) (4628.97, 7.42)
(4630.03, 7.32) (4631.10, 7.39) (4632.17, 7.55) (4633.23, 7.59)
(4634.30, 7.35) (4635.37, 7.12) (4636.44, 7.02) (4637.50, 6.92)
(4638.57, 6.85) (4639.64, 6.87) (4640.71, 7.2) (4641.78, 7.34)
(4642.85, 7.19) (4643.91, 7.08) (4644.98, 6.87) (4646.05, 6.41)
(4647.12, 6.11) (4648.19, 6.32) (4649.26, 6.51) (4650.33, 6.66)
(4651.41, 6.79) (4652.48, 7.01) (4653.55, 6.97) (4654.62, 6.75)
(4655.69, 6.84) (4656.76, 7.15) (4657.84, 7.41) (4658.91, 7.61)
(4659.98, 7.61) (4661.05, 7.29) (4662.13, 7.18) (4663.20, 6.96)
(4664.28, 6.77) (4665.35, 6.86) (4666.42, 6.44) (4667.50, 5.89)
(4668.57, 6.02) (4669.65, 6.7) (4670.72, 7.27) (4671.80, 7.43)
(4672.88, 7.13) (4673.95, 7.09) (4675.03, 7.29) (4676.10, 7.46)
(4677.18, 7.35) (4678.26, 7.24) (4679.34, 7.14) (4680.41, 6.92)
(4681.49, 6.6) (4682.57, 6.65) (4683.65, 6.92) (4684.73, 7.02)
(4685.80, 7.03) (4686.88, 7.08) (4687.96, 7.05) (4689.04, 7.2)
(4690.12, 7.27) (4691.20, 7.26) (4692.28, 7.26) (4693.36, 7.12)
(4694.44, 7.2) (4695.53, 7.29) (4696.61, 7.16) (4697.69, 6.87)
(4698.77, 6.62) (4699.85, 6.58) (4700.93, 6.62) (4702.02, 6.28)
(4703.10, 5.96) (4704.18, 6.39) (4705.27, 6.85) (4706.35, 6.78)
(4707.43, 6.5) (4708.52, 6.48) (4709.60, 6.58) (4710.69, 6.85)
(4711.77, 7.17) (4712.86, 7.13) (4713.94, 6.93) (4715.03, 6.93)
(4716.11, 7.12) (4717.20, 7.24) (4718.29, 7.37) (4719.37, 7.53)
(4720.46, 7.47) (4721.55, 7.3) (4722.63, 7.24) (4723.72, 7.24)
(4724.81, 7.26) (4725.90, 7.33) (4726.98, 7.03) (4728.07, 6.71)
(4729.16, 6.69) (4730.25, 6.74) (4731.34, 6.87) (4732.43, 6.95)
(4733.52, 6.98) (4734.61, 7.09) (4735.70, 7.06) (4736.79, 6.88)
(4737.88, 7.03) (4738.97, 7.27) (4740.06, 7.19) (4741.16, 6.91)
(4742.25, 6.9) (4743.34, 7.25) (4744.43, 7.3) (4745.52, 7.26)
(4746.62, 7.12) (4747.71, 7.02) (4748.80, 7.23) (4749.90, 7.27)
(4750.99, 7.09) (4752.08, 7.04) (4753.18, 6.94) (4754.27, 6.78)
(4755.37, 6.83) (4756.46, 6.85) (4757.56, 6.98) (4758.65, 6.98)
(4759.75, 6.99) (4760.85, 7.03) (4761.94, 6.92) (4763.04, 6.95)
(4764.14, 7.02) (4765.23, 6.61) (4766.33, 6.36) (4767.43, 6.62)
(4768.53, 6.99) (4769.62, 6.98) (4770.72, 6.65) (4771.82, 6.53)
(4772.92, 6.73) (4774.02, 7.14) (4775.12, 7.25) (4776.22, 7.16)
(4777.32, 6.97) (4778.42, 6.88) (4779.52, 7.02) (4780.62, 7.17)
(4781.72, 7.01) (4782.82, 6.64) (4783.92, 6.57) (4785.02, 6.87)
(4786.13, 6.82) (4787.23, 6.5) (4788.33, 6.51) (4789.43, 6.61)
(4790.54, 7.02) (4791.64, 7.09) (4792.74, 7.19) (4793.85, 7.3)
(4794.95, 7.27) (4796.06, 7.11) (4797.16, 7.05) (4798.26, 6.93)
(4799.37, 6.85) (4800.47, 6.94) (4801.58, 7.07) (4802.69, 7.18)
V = -0.03 mag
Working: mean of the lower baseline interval 6.77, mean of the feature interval 6.98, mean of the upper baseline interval 6.93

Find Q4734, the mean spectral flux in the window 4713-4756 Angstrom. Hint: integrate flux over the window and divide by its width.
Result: 7.09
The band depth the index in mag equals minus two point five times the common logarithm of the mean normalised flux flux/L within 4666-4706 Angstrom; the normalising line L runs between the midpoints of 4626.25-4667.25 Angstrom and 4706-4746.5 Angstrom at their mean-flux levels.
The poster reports 0.02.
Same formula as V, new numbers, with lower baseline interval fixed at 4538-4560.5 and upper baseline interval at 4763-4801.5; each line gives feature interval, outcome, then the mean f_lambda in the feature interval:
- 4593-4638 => -0.04 mag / 7.02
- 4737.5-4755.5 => -0.03 mag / 7.09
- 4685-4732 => -0.02 mag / 6.97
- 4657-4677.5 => -0.04 mag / 7.04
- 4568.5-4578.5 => -0.04 mag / 6.95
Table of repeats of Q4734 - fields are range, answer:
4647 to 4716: 6.91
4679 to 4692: 7.02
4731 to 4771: 6.98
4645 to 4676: 6.88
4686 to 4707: 6.89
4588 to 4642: 7.03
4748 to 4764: 6.99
